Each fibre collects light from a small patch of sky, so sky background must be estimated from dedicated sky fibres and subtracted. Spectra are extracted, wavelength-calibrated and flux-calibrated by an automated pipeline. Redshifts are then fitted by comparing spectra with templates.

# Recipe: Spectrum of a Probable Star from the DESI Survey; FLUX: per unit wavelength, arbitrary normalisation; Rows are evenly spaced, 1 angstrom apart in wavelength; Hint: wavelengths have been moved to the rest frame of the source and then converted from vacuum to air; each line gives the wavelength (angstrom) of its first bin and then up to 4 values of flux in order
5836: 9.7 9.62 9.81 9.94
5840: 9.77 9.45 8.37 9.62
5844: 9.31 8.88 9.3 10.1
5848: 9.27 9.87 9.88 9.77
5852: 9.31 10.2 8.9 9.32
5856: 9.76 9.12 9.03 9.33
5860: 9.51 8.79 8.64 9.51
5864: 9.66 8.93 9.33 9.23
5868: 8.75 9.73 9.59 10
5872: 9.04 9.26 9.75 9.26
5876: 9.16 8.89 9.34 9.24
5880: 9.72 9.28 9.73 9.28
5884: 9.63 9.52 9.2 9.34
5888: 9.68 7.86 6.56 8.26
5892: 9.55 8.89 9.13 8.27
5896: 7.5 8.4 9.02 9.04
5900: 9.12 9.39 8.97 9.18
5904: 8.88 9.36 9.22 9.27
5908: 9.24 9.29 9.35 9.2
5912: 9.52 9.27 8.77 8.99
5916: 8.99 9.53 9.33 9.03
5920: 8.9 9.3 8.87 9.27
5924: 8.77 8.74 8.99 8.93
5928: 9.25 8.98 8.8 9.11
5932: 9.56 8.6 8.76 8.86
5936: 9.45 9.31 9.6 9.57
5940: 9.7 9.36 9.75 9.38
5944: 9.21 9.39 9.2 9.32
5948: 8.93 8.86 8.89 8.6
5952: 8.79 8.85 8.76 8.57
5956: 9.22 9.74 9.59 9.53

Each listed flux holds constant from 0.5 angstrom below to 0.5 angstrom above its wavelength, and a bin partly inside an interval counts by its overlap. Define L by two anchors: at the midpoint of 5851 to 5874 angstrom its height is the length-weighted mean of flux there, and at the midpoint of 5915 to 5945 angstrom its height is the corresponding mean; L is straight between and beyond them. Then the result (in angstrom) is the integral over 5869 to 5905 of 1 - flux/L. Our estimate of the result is 0.80 angstrom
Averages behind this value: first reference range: 9.33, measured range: 9.07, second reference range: 9.17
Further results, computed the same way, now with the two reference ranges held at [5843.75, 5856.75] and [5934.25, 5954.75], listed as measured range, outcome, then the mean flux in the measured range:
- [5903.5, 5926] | 0.4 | 9.14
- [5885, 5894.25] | 0.6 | 8.75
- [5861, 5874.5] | 0.2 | 9.32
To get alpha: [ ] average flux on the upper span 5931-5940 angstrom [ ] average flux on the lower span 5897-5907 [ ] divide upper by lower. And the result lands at 1.01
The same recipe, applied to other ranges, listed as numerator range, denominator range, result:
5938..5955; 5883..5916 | 1.02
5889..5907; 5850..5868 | 0.94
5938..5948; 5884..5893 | 1.07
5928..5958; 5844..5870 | 0.98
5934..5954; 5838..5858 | 0.97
